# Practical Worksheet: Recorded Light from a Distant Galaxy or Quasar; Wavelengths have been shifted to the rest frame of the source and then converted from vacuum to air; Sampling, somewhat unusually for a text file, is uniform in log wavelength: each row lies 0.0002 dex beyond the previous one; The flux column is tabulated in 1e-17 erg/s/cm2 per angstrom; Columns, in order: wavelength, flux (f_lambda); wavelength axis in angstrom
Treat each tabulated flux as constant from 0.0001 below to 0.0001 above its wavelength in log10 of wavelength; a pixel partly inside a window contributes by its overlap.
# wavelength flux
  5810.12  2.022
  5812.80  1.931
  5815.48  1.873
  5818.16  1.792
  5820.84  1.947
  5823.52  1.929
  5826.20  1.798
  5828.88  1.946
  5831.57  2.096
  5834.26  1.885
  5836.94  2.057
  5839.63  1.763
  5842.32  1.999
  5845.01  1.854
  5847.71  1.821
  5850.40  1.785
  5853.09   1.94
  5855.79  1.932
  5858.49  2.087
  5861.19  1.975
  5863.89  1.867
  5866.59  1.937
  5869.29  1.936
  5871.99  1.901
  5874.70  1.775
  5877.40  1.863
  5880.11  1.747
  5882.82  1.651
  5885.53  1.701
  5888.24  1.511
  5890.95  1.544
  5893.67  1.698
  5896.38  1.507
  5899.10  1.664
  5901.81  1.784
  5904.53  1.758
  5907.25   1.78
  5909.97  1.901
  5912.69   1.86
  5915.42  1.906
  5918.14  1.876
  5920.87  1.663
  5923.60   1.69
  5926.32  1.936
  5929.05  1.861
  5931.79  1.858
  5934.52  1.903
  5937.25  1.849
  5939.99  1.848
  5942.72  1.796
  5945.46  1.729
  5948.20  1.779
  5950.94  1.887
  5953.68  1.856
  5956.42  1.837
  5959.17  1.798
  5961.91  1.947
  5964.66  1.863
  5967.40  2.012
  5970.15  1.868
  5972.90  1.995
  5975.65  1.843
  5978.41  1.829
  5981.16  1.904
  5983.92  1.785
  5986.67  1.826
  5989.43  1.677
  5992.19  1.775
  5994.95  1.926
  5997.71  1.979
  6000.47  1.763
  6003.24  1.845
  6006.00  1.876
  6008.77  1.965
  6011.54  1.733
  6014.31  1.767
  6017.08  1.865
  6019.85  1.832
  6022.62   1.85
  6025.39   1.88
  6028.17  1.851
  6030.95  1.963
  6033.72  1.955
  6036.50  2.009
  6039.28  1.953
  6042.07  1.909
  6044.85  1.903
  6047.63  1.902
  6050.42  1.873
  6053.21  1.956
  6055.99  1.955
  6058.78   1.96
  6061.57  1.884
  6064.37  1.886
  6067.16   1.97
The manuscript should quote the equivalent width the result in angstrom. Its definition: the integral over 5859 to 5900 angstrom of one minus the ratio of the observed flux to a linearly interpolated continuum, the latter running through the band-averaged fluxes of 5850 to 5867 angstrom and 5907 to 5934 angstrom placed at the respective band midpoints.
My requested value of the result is 3.16 angstrom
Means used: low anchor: 1.94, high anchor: 1.84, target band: 1.76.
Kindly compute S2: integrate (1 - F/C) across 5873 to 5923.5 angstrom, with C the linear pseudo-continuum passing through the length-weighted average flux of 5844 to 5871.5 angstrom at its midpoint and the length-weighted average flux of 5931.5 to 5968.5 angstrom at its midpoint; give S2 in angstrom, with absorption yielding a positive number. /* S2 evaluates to 4.13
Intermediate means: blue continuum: 1.91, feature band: 1.73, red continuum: 1.85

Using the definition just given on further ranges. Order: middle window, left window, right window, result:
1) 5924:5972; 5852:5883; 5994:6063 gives 0.88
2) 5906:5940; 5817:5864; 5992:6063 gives 1.16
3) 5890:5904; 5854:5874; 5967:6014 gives 1.96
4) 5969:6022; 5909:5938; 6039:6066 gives 1.13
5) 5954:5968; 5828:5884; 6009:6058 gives 0.10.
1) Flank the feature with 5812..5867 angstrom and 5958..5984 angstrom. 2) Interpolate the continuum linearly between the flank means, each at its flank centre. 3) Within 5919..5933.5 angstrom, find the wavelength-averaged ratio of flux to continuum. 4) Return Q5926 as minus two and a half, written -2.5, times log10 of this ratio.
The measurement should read 0.054 mag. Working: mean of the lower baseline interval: 1.91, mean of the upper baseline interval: 1.89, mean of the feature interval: 1.81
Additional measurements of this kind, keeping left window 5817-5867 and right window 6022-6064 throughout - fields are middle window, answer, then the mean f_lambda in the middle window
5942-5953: 0.069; 1.8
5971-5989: 0.038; 1.85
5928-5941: 0.032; 1.86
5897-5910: 0.099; 1.75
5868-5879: 0.029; 1.87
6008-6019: 0.055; 1.82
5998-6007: 0.043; 1.84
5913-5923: 0.064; 1.81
